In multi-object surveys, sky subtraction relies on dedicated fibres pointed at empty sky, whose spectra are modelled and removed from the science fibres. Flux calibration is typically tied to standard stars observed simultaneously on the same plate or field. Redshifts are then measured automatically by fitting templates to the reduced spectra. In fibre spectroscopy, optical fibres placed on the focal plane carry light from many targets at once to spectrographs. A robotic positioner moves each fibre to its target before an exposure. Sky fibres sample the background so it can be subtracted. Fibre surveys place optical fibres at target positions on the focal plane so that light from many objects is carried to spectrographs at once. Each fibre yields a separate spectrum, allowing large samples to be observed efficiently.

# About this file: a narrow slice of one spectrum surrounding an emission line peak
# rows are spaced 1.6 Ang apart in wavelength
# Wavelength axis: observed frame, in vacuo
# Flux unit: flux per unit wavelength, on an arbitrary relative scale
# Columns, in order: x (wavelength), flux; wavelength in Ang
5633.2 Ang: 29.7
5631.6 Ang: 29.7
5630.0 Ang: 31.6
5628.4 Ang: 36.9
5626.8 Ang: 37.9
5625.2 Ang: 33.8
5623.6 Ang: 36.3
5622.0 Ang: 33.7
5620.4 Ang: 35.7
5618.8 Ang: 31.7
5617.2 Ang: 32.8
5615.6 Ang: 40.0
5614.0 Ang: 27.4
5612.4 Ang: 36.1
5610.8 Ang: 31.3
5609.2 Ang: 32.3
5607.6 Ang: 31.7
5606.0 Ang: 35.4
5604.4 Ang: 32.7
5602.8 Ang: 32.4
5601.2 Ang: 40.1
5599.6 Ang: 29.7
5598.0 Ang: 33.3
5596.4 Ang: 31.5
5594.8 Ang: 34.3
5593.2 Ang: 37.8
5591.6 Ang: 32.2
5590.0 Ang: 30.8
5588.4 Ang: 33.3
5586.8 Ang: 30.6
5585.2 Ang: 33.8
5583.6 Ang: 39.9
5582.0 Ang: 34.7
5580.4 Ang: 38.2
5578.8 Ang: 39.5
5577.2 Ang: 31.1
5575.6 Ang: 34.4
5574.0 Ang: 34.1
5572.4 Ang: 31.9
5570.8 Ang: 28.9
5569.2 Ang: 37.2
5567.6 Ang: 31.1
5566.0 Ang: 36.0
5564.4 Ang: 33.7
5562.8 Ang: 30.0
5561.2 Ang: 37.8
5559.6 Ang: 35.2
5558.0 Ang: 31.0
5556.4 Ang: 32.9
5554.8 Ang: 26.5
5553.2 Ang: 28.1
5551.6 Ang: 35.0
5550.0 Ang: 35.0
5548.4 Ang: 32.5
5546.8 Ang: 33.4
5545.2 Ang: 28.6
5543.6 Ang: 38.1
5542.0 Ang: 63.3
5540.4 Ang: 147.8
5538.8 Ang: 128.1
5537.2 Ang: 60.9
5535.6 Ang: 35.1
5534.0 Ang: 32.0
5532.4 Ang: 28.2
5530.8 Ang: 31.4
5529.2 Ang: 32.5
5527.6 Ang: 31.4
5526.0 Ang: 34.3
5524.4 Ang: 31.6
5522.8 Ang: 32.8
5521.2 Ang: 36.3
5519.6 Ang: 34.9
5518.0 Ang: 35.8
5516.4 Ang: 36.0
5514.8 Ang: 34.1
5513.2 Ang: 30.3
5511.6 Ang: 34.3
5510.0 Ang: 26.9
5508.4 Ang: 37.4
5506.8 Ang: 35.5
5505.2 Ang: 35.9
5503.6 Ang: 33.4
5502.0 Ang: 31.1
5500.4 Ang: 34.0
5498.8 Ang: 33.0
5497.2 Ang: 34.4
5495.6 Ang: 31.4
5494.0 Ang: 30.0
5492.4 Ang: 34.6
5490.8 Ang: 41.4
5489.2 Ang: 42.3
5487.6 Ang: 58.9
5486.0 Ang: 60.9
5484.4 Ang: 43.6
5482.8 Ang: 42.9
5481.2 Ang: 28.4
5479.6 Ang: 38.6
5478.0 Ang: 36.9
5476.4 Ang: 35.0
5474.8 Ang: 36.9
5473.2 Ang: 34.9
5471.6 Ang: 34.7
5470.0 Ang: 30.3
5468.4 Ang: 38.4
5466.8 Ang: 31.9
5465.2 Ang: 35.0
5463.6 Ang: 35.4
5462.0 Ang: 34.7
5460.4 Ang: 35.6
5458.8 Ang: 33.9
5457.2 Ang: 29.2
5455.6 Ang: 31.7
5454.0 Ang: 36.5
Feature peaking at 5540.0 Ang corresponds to [O III]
